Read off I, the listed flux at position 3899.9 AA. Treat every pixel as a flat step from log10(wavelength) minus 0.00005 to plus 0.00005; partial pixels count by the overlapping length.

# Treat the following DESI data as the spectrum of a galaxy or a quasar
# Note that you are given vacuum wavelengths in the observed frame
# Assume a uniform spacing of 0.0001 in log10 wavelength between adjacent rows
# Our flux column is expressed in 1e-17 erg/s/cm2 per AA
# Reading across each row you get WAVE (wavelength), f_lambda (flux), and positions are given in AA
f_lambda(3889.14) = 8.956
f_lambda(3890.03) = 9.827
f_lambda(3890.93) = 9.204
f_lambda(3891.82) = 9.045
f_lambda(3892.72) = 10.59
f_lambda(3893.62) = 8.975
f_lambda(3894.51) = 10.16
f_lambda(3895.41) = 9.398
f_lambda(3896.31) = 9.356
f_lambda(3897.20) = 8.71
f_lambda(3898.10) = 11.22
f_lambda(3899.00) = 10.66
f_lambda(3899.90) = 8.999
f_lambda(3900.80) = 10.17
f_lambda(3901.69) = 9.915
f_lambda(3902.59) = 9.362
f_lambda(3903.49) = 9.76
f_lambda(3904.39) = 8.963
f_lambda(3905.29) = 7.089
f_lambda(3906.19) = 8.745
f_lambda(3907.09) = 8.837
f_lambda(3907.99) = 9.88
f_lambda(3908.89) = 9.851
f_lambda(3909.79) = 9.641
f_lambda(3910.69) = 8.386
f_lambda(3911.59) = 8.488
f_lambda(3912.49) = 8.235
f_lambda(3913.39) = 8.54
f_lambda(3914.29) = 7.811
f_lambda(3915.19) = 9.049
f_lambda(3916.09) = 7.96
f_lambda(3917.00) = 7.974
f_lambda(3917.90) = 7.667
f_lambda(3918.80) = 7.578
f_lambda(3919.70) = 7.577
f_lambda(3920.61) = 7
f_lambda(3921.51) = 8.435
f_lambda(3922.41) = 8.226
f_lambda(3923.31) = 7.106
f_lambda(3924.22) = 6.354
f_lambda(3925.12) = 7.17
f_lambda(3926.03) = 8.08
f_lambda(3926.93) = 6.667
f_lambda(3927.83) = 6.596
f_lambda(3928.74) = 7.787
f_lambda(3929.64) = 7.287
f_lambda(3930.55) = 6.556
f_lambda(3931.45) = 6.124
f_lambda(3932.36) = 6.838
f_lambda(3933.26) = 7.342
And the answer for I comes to 8.999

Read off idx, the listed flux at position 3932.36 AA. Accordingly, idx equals 6.838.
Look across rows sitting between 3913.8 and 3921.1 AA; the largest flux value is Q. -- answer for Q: 9.049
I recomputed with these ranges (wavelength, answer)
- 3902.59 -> 9.362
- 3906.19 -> 8.745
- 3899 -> 10.66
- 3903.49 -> 9.76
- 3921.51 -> 8.435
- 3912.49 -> 8.235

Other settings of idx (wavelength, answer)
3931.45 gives 6.124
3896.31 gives 9.356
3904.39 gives 8.963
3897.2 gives 8.71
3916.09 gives 7.96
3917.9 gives 7.667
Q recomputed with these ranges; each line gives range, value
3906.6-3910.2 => 9.88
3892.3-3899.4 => 11.22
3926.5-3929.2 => 7.787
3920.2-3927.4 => 8.435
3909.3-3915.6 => 9.641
